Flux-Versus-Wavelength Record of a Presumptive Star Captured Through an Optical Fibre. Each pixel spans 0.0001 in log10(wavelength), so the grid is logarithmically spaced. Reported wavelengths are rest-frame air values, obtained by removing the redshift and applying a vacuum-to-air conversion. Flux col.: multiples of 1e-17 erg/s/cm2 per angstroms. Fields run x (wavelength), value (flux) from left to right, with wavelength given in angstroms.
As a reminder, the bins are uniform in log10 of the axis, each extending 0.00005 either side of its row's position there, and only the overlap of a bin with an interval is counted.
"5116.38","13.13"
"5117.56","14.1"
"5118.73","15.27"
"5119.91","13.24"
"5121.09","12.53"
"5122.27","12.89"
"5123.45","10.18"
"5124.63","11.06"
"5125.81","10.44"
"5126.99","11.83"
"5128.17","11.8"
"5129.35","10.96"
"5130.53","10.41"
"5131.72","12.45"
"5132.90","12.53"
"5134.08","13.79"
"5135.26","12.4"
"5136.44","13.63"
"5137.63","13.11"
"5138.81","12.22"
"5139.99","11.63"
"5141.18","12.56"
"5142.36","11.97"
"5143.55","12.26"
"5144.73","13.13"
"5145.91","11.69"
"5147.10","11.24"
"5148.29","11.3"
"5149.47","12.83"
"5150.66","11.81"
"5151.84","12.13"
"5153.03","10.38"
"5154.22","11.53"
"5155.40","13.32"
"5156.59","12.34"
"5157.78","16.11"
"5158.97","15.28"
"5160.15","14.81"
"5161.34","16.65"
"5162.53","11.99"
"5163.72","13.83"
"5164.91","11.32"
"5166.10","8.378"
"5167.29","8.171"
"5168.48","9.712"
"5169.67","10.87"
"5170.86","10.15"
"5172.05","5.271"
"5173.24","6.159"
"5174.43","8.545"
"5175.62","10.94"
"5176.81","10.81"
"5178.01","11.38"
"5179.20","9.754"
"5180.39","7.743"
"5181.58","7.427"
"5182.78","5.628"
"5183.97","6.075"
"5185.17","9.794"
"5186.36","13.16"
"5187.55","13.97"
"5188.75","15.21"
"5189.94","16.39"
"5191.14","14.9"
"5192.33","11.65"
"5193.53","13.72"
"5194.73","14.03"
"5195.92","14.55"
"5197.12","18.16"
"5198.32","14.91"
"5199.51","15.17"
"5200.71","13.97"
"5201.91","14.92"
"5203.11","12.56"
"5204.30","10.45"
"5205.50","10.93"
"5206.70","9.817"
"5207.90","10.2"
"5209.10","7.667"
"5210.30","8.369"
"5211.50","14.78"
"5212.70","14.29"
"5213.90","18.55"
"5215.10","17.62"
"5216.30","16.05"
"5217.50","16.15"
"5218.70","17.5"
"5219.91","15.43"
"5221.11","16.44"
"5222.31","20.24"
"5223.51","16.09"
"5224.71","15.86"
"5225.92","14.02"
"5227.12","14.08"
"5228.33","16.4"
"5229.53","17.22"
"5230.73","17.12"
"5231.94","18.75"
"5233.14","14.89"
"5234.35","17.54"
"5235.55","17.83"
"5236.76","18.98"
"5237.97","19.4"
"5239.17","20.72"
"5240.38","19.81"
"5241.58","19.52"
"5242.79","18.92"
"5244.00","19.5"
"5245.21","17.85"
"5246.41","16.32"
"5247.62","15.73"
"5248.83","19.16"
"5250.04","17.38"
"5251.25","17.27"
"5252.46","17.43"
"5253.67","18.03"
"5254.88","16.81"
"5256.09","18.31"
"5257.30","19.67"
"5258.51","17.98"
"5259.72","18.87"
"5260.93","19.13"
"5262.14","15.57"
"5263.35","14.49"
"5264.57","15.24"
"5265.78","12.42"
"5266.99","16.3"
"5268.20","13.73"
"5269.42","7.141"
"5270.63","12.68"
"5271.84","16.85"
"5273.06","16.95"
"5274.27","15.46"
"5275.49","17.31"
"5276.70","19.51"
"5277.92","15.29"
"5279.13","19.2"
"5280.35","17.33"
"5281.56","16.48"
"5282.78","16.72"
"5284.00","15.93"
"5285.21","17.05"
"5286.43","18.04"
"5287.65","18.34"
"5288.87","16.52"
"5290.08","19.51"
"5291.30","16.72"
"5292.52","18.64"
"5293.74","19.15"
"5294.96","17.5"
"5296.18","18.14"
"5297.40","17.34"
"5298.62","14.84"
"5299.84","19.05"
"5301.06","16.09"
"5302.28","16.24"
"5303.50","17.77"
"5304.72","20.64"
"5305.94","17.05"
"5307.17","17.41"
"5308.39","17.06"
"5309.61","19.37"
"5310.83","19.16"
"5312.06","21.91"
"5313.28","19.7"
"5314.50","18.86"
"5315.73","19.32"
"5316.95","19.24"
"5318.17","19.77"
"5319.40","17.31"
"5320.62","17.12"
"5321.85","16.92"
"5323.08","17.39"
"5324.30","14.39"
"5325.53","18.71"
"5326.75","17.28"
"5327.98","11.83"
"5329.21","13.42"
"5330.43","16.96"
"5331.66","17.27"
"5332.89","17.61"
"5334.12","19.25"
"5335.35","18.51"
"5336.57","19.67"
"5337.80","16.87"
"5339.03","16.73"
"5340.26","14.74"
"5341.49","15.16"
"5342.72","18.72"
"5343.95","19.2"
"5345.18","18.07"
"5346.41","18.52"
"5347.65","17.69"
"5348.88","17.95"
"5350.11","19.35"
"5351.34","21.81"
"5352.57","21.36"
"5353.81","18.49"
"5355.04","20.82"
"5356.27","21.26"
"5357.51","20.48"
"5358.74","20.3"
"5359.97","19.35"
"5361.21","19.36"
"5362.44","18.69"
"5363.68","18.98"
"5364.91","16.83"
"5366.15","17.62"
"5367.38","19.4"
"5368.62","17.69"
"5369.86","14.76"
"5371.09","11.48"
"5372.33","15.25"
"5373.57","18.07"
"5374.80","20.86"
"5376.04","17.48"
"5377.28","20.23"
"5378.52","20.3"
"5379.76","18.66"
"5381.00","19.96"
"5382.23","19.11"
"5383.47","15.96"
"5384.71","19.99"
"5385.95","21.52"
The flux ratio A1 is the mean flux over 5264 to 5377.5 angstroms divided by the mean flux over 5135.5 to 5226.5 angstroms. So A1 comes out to 1.40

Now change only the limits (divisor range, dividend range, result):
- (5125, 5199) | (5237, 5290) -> 1.44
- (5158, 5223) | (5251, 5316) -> 1.38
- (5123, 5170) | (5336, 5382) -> 1.52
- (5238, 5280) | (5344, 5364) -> 1.15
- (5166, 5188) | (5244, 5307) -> 1.85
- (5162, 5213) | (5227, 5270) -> 1.51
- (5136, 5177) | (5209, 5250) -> 1.45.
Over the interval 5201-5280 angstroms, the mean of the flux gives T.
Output 16.1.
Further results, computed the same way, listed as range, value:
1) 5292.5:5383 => 18.1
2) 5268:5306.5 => 16.9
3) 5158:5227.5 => 12.7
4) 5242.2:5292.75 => 16.8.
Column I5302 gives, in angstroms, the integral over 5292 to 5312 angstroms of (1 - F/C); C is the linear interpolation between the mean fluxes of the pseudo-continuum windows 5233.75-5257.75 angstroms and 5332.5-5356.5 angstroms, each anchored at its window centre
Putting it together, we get 0.5 angstroms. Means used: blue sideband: 18.3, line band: 17.9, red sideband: 18.6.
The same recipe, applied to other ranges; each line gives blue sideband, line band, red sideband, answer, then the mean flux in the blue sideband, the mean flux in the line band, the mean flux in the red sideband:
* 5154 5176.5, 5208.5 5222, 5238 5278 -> -0.5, 11.3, 14.9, 16.9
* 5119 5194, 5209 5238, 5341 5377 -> -4.6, 11.6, 16.1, 18.5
